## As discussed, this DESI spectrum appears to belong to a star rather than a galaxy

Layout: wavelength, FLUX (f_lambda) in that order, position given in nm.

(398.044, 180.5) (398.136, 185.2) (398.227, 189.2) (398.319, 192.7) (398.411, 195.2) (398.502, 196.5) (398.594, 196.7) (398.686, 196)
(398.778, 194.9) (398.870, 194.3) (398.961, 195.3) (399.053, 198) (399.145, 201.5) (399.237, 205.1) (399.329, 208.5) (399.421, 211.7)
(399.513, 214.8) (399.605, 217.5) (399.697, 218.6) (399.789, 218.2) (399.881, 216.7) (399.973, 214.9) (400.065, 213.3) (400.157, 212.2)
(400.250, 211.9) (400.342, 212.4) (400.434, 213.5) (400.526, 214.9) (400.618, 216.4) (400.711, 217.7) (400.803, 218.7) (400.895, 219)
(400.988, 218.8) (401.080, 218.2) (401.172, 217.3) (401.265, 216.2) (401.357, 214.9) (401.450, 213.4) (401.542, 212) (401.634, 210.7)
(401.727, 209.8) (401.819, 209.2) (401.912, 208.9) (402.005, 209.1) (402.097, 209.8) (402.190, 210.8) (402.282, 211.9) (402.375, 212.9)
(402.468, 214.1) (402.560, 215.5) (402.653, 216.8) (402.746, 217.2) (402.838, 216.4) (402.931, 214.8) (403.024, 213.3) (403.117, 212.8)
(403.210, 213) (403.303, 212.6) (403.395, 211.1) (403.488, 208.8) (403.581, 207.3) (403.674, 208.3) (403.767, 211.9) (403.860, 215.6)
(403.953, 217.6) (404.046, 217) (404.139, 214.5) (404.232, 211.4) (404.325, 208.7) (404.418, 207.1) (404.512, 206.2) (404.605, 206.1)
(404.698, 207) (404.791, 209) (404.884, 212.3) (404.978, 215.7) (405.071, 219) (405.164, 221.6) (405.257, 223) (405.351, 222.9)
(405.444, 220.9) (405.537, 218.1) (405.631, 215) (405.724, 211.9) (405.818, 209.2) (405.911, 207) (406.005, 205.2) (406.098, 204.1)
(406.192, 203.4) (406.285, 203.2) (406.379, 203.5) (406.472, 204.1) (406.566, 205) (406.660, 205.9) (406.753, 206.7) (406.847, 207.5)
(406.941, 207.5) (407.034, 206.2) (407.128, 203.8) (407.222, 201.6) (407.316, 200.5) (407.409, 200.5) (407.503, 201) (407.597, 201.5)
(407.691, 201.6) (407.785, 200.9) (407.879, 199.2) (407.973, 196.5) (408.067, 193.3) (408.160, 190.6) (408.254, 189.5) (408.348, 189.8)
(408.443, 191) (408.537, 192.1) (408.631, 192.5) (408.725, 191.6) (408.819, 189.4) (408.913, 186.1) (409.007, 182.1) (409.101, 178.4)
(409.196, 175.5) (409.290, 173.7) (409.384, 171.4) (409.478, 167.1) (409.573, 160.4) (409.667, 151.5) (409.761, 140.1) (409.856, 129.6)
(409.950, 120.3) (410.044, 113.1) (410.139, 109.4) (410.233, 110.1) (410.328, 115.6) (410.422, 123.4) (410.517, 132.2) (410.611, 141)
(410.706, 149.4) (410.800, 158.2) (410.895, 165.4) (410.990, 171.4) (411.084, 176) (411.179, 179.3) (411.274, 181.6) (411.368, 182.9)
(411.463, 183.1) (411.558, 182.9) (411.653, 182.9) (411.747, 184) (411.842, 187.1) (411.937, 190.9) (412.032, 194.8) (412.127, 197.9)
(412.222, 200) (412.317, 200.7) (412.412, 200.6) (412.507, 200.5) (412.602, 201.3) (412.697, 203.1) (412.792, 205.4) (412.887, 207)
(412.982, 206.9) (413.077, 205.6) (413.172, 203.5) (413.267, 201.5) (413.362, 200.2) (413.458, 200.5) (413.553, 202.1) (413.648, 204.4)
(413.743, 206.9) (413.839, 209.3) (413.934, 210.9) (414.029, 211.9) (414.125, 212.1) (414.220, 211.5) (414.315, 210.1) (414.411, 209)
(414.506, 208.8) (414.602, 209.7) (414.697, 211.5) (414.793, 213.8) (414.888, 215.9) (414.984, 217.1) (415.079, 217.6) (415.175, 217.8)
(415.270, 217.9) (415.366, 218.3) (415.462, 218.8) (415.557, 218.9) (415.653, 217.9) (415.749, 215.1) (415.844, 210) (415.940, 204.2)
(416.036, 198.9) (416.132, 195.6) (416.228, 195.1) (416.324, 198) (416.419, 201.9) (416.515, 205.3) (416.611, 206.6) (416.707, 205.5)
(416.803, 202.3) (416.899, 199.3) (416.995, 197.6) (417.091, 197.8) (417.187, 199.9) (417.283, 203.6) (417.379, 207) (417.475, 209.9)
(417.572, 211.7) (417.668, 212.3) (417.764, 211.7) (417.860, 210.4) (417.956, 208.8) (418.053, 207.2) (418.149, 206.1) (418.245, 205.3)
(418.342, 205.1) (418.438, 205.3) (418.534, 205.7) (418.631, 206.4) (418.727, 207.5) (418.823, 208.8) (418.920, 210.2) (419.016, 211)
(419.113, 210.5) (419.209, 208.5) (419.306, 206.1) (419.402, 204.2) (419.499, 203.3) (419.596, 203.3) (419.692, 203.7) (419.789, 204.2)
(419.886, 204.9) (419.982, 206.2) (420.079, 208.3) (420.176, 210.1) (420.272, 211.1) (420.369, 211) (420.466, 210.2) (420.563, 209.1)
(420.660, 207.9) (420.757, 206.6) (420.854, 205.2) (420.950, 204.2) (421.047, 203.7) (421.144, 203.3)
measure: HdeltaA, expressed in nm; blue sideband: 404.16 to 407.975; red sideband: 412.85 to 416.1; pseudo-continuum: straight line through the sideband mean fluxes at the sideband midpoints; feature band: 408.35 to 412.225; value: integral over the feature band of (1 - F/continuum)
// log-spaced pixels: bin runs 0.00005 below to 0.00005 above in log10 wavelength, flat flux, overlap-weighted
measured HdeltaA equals 0.80 nm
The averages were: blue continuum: 208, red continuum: 210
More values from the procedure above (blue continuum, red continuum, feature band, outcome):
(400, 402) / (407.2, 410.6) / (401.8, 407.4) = -0.49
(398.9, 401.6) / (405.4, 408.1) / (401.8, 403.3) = -0.02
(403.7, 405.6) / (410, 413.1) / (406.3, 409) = -0.02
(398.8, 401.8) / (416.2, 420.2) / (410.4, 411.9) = 0.29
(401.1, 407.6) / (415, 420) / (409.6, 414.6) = 0.67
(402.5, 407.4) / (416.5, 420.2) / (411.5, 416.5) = 0.06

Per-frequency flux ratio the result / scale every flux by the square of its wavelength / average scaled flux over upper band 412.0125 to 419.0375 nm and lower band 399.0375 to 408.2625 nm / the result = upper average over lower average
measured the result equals 1.04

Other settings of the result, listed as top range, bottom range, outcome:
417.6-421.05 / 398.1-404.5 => 1.08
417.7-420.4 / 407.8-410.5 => 1.32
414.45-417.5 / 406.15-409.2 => 1.10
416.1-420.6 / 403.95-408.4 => 1.06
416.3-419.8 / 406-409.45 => 1.11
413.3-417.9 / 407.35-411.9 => 1.26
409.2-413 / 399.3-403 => 0.83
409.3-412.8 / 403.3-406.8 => 0.81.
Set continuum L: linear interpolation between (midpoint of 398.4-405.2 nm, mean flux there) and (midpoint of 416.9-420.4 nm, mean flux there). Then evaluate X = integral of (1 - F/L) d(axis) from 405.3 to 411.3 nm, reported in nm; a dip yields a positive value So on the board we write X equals 0.79 nm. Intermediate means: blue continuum 211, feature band 182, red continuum 207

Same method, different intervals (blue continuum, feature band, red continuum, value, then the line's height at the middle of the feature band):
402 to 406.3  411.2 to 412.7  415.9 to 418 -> 0.11 nm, 207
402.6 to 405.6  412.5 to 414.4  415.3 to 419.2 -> 0.03 nm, 209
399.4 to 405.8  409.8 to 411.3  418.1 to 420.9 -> 0.49 nm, 211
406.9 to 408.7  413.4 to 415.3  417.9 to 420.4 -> -0.07 nm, 203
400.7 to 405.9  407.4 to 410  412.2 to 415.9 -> 0.38 nm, 211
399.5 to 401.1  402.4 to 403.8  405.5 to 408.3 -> -0.02 nm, 211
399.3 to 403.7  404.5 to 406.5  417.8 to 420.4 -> 0.01 nm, 212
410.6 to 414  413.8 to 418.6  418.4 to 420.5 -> -0.20 nm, 200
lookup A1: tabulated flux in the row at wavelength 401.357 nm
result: 214.9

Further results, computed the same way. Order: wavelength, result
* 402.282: 211.9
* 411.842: 187.1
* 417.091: 197.8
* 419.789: 204.2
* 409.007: 182.1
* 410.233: 110.1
